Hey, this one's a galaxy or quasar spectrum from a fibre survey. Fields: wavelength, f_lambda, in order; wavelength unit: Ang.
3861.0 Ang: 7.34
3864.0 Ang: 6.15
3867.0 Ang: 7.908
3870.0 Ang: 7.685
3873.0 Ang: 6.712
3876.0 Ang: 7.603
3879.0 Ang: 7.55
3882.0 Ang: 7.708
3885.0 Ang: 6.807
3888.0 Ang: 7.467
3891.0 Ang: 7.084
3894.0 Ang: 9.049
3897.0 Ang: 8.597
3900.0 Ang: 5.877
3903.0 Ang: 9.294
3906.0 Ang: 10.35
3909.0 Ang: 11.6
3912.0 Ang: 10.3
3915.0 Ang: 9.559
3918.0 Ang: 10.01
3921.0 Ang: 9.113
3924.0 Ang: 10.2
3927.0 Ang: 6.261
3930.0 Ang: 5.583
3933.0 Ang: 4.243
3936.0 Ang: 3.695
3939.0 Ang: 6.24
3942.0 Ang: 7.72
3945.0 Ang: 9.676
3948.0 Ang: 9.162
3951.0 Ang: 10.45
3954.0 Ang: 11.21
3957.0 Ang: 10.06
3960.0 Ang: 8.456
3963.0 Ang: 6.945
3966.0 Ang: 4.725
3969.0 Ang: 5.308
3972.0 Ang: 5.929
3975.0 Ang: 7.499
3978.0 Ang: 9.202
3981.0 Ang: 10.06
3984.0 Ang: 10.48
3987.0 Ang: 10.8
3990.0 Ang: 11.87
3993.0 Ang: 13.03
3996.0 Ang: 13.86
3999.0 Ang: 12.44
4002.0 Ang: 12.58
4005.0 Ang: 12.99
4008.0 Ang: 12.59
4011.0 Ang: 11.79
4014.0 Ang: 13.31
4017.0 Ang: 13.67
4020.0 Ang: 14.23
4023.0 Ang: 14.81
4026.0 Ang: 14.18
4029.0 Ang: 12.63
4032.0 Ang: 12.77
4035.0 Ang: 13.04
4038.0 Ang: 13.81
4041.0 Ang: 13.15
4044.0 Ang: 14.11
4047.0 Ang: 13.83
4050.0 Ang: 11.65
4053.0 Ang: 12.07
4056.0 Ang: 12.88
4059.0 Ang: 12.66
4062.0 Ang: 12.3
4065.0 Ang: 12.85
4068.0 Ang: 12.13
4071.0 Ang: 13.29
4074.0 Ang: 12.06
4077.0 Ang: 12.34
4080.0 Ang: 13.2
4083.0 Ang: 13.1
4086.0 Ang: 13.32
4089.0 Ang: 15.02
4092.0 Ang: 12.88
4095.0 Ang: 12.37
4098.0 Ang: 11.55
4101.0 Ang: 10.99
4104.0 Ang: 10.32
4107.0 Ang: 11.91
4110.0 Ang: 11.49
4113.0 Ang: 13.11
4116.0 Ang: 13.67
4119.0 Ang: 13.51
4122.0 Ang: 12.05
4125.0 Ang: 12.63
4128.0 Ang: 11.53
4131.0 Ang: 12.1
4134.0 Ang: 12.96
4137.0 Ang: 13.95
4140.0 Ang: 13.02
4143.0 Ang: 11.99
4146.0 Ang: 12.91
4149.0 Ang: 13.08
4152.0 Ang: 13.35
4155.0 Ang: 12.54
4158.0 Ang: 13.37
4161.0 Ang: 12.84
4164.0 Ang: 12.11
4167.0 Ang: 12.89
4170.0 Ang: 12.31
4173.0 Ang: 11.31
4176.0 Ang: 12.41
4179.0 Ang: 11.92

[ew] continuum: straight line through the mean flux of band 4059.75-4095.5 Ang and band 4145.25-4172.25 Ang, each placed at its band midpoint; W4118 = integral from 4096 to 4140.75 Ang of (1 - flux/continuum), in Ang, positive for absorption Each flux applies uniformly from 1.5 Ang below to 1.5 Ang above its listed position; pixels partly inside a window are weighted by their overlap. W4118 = 1.9 Ang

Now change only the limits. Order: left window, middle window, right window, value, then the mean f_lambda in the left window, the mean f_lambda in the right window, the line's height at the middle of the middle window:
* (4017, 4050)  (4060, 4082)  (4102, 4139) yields 0.8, 13.6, 12.4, 13.1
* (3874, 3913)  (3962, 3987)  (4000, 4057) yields 7.9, 8.36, 13.2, 11.2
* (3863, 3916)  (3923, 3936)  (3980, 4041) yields 4.8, 8.19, 12.8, 9.71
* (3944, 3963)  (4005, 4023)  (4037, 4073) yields -2.6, 9.61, 12.9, 11.6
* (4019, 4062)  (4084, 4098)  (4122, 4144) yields -0.3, 13.2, 12.6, 12.9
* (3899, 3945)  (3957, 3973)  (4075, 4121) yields 4.4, 8.08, 12.6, 9.18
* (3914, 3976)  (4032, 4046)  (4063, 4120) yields -3.4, 7.7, 12.6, 10.8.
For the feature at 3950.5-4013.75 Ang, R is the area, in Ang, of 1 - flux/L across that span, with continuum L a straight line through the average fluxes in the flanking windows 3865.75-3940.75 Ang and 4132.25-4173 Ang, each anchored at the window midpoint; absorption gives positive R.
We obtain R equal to -4.6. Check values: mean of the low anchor 7.86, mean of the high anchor 12.8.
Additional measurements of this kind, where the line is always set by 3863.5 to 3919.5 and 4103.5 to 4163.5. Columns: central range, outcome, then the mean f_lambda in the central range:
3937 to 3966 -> 2.5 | 8.58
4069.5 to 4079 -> -0.8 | 12.6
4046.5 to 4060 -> -1.6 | 12.5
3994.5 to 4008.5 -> -3.6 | 12.9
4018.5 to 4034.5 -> -4.4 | 13.7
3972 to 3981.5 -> 1.5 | 8.33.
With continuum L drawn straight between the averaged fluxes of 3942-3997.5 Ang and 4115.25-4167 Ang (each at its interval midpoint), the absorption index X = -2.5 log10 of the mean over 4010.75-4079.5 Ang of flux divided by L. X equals -0.20 mag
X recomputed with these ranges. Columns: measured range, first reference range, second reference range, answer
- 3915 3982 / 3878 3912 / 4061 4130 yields 0.208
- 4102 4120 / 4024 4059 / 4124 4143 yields 0.043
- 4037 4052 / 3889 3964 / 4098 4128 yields -0.226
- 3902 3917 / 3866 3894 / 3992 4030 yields -0.169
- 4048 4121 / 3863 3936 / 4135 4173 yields -0.097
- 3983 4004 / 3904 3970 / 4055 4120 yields -0.230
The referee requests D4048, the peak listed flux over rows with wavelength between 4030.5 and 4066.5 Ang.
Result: 14.11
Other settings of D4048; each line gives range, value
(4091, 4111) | 12.88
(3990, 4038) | 14.81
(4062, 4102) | 15.02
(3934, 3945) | 9.676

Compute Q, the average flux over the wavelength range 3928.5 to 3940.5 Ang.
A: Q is 4.94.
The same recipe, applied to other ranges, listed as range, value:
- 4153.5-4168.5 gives 12.8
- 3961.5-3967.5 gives 5.83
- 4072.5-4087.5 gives 12.8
